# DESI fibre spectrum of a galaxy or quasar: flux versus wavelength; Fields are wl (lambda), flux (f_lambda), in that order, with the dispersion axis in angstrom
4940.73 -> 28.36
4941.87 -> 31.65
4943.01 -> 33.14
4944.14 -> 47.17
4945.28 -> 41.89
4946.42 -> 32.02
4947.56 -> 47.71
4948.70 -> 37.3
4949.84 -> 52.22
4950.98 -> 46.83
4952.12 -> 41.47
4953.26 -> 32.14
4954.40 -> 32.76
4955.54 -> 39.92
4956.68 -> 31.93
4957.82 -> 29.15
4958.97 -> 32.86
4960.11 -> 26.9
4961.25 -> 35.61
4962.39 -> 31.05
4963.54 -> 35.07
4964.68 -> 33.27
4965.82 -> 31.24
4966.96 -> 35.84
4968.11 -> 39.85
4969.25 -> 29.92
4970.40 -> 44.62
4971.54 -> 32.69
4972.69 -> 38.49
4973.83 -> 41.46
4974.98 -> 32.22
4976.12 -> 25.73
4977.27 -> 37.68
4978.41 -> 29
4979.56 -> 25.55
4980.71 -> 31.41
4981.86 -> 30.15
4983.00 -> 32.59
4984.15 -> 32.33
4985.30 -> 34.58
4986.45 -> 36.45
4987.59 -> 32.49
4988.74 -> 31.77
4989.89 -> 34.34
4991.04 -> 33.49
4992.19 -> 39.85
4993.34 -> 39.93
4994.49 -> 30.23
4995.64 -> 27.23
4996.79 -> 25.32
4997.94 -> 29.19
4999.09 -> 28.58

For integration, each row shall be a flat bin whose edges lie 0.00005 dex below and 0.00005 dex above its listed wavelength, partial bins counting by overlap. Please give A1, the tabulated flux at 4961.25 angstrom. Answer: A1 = 35.61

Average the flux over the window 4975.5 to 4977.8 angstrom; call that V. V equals 31.6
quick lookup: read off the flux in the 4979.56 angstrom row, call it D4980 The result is 25.55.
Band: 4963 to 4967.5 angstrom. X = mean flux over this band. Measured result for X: 33.9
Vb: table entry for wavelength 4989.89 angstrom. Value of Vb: 34.34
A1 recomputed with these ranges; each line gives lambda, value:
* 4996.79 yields 25.32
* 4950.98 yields 46.83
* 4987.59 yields 32.49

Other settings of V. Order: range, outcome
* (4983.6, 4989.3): 33.5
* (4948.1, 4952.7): 44.4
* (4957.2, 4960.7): 29.7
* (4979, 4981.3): 28.4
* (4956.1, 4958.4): 30.5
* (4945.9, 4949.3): 39.2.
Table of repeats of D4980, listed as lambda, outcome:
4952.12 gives 41.47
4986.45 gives 36.45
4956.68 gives 31.93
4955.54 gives 39.92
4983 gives 32.59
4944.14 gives 47.17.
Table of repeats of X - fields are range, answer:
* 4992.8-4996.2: 32.4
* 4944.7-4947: 37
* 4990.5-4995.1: 35.8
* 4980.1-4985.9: 32.2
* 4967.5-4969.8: 34.9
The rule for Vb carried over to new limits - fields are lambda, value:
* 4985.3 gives 34.58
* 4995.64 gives 27.23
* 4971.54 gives 32.69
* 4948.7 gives 37.3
